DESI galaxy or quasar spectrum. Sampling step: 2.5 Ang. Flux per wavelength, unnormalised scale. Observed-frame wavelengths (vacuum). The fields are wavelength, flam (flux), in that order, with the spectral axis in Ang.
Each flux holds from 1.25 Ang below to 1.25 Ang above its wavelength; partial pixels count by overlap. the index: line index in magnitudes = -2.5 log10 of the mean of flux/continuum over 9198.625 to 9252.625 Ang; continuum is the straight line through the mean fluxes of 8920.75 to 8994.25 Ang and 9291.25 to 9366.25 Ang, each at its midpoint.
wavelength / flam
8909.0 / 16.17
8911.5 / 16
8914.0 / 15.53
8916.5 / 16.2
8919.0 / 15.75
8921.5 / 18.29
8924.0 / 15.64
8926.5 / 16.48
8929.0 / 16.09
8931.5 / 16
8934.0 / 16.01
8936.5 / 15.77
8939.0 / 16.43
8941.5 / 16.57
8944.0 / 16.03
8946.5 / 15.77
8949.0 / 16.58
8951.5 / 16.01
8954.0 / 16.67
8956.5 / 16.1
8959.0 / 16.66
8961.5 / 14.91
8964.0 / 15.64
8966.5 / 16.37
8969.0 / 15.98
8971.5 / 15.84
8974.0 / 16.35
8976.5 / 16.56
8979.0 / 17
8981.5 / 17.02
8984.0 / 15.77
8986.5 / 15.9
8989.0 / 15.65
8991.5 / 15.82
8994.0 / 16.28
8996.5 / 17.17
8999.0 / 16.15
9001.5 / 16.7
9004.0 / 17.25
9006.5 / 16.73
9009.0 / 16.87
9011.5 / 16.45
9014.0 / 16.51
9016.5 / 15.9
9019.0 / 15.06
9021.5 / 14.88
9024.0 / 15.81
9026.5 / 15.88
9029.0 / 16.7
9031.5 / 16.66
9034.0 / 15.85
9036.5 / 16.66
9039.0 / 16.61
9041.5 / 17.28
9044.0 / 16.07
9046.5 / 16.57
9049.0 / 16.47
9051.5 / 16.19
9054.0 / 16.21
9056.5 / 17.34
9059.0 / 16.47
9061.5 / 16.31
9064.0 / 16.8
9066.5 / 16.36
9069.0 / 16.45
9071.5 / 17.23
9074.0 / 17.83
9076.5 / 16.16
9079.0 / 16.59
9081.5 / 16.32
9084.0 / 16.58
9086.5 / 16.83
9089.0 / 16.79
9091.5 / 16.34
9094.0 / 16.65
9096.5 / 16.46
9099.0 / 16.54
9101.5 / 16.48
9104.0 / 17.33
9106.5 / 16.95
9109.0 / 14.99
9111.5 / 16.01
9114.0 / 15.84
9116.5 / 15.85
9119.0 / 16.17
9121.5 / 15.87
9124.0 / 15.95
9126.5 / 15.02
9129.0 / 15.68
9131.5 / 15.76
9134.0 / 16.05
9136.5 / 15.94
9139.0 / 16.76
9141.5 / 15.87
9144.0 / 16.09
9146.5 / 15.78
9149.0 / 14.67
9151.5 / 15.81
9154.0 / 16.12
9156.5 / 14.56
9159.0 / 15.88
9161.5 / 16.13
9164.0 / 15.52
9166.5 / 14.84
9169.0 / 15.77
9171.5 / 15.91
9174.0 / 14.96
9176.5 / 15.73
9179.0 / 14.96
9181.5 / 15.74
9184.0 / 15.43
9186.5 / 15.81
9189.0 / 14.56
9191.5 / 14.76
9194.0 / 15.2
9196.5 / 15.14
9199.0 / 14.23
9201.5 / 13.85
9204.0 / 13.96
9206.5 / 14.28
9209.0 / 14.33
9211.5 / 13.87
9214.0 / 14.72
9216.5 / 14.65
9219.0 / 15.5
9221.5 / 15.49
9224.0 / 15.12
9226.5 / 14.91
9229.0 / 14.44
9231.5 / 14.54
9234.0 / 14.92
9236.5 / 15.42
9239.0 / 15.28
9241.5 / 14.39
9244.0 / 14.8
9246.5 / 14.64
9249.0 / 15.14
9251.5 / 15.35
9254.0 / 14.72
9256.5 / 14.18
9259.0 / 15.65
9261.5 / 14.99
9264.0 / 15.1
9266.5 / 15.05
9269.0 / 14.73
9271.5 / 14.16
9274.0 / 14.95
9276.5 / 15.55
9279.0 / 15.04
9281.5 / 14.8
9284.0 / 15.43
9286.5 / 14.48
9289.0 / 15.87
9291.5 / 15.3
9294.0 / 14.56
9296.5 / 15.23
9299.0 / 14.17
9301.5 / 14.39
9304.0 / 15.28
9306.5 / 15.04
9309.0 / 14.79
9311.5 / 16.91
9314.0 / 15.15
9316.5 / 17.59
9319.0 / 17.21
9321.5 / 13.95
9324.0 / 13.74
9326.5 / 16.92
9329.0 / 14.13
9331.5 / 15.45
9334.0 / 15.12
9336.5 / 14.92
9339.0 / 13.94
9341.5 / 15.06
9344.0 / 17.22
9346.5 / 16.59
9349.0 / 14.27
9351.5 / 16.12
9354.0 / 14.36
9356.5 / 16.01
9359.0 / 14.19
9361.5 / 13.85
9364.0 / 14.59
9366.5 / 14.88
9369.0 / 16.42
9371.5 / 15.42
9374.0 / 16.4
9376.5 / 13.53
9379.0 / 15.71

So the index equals 0.054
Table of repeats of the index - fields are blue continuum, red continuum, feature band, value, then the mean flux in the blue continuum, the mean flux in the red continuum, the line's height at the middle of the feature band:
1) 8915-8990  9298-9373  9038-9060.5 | -0.041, 16.2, 15.3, 16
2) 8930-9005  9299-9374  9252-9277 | 0.041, 16.2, 15.3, 15.5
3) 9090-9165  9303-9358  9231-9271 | 0.051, 16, 15.4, 15.6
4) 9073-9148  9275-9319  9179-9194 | 0.044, 16.2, 15.3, 15.9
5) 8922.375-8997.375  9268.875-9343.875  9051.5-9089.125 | -0.054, 16.2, 15.2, 15.9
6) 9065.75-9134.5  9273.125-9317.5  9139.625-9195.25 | 0.033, 16.3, 15.2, 16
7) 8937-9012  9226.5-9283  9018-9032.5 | 0.015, 16.3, 14.9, 16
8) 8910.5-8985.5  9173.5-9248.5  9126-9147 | -0.048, 16.2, 14.9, 15.2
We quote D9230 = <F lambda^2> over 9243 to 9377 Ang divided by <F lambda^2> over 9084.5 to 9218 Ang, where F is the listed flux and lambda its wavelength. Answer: 1.01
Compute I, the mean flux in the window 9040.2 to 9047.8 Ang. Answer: 16.6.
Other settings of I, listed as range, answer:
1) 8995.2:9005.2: 16.8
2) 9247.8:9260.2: 15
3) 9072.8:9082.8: 16.7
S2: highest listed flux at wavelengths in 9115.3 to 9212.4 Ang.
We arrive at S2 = 16.76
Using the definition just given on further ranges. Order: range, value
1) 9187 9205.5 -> 15.2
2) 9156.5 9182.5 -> 16.13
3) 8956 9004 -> 17.25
